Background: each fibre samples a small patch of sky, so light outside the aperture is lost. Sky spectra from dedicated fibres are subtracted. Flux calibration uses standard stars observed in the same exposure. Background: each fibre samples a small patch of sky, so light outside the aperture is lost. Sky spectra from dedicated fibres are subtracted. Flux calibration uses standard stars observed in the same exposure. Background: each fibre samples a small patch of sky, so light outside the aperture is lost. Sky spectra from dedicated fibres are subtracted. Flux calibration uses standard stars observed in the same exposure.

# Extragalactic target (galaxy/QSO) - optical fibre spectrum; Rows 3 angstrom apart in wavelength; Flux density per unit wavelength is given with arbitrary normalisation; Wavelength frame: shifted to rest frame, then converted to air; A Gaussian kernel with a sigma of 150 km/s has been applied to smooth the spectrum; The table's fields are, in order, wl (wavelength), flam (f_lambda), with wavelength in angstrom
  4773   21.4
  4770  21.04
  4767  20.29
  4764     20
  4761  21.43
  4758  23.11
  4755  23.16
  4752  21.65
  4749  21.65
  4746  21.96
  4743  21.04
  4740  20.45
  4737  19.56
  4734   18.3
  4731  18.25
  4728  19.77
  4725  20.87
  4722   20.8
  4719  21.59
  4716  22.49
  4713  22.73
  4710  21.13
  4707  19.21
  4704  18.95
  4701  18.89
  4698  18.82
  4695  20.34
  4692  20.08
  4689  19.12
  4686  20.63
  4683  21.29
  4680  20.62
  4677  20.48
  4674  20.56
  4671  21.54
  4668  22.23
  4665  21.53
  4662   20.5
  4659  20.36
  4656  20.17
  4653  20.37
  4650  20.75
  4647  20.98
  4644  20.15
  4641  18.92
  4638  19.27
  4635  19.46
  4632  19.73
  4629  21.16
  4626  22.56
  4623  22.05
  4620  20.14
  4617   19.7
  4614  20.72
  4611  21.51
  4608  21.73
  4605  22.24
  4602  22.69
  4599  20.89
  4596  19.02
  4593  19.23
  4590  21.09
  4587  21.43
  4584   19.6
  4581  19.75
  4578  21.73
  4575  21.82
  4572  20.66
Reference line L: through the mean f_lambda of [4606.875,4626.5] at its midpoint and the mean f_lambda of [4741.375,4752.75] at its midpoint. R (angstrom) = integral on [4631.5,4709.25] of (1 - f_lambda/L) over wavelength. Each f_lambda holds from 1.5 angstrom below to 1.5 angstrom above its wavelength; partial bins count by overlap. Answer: 4.0 angstrom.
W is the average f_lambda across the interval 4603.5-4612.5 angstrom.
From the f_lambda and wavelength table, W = 21.8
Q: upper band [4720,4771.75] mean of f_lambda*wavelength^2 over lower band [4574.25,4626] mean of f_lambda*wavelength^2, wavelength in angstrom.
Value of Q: 1.1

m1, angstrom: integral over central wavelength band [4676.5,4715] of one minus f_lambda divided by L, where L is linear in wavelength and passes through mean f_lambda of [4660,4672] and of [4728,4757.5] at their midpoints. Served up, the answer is 1.7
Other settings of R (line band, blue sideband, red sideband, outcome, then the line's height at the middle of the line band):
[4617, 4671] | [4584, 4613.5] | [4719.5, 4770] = 0.9 angstrom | 20.9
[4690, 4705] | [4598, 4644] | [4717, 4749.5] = 0.8 angstrom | 20.5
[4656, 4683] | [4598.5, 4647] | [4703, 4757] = -0.2 angstrom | 20.8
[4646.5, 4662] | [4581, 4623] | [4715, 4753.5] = 0.2 angstrom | 20.7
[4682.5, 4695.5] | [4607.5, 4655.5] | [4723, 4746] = 0.0 angstrom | 20.2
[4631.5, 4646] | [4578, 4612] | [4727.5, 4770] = 0.9 angstrom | 20.8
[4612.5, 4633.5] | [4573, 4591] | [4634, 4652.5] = -0.6 angstrom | 20.3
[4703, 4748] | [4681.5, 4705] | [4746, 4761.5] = 1.2 angstrom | 21.1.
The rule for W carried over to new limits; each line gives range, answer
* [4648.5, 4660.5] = 20.4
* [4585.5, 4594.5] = 20.6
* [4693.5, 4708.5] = 19.2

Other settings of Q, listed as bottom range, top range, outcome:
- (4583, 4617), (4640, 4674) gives 1.02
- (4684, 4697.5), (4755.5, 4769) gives 1.10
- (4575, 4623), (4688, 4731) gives 1.02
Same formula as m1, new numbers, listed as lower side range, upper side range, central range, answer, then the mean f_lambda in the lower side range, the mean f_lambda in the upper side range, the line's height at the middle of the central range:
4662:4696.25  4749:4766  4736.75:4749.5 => 0.4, 20.8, 21.8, 21.6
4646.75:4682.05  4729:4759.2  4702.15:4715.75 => 0.1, 20.8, 20.9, 20.9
